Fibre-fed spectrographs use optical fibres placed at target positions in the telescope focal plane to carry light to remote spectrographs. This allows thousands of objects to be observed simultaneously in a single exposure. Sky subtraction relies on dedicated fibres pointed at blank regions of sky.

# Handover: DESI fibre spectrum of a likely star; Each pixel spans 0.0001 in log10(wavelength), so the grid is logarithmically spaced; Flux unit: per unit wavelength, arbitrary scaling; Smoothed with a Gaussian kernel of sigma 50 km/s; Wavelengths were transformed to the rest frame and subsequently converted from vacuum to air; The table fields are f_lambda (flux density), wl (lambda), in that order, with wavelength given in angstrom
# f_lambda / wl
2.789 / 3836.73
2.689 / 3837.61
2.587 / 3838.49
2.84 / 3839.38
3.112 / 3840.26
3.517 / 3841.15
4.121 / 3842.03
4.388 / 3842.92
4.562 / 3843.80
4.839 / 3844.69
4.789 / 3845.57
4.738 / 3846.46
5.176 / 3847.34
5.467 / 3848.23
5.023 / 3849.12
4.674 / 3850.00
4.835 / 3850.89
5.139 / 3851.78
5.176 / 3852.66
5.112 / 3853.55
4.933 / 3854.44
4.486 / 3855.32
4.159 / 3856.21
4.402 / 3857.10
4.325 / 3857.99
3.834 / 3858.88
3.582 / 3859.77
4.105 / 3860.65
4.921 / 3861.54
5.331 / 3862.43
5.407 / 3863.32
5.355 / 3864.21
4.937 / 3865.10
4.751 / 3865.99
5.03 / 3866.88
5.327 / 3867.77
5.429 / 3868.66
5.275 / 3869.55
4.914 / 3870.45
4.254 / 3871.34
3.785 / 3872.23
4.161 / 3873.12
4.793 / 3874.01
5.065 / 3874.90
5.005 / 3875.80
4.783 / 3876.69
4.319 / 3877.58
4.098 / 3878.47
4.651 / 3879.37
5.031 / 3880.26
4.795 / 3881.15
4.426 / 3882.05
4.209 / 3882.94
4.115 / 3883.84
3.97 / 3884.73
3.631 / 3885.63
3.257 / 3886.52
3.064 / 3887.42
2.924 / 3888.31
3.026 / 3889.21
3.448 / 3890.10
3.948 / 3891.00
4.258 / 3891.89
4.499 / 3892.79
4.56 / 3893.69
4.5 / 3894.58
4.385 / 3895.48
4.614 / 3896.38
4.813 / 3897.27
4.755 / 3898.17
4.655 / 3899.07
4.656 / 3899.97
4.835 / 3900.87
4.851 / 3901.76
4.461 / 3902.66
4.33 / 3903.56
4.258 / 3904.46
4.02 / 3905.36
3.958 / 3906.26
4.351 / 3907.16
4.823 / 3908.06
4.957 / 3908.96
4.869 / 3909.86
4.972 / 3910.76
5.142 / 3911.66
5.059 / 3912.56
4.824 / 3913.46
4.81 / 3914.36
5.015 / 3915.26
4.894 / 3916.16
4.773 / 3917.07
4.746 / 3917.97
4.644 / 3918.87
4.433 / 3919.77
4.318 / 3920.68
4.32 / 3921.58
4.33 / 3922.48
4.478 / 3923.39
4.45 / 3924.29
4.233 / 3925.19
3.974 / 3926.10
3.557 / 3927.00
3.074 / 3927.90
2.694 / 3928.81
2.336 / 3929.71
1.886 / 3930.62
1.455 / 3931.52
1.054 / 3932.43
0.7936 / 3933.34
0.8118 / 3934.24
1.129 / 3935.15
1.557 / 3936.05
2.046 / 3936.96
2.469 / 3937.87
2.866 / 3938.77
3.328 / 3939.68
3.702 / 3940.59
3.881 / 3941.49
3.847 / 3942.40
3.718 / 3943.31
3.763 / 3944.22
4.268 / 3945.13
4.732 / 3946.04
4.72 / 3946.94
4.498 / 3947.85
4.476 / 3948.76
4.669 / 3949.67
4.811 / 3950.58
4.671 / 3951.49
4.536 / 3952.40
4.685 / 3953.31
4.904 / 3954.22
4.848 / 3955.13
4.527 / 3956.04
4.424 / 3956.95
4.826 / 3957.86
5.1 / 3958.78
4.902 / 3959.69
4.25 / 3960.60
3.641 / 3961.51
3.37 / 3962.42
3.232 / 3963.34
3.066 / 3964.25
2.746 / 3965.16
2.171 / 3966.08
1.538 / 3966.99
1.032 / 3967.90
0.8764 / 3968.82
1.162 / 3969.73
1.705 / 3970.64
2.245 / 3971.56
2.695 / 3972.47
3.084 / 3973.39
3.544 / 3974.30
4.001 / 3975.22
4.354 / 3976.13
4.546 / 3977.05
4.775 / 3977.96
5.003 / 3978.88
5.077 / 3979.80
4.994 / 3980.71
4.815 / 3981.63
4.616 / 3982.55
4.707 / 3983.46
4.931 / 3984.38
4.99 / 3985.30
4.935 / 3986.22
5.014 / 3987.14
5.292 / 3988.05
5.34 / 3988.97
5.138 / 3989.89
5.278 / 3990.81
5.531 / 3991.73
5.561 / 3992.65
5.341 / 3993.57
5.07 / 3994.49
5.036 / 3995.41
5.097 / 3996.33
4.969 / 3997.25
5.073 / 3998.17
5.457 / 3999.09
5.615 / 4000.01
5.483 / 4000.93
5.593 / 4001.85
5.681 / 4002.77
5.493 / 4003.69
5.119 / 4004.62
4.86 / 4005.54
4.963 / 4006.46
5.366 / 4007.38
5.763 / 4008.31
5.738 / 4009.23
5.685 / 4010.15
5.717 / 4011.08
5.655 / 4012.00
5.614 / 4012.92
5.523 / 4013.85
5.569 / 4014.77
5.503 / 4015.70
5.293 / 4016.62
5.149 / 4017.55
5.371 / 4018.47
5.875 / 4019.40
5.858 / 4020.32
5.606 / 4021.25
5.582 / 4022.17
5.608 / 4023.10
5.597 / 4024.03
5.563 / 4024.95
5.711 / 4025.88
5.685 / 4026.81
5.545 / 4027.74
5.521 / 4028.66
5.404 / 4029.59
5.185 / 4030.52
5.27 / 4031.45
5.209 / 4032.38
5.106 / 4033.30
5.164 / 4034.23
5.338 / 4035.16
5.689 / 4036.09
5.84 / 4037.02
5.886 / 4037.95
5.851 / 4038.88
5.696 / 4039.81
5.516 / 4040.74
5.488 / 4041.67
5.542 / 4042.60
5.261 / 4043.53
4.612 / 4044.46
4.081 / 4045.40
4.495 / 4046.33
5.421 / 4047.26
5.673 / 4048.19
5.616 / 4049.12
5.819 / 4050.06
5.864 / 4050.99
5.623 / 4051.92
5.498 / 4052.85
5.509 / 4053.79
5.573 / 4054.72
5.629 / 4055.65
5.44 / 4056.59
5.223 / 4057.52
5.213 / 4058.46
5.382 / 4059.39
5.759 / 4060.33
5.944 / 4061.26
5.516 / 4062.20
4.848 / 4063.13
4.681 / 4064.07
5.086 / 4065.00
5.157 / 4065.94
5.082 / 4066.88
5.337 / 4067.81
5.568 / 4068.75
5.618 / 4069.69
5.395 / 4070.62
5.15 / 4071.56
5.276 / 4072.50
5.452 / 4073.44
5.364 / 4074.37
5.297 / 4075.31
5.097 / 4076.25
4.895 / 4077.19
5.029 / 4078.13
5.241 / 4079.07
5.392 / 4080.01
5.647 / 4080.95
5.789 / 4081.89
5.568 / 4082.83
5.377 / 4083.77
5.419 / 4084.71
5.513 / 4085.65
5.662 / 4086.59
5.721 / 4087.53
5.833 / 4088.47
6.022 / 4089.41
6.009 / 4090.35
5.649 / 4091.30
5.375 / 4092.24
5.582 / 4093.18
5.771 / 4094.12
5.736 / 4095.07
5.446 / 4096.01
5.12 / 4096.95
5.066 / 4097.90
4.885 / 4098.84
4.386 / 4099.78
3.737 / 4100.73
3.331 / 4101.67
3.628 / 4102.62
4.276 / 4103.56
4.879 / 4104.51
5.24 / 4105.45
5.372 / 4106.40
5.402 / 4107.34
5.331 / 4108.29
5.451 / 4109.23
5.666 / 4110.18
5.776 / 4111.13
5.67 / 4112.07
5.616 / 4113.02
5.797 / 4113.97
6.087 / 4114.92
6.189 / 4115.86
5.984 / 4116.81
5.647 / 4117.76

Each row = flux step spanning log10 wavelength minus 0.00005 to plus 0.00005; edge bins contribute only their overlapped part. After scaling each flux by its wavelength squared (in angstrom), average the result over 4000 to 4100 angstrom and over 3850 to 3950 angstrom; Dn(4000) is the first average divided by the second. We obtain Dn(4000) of 1.41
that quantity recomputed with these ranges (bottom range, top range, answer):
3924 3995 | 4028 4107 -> 1.49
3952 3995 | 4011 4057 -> 1.38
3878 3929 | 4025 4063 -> 1.35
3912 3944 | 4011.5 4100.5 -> 1.69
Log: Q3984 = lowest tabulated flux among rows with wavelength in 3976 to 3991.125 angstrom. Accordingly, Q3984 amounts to 4.354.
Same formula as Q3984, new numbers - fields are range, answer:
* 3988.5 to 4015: 4.86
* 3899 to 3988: 0.7936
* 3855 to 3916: 2.924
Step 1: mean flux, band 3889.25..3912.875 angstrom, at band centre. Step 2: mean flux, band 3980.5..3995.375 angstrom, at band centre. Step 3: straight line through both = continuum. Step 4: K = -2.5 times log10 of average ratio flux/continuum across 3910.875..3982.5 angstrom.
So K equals 0.291 mag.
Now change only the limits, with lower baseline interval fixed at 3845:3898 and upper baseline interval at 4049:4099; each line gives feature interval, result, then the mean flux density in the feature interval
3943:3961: 0.073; 4.57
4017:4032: -0.063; 5.53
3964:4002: 0.192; 4.22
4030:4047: -0.002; 5.29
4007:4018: -0.078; 5.55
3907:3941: 0.301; 3.6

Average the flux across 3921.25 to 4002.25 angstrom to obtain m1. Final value 3.9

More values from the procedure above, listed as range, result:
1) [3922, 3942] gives 2.74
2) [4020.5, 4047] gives 5.4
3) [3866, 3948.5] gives 4.04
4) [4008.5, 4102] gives 5.4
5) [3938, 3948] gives 3.88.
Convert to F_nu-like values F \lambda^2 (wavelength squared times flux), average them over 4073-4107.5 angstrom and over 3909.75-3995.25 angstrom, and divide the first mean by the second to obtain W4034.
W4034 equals 1.4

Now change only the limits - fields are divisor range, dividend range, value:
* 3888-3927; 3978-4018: 1.23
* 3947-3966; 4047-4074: 1.34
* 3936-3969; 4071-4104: 1.49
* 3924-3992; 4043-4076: 1.52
